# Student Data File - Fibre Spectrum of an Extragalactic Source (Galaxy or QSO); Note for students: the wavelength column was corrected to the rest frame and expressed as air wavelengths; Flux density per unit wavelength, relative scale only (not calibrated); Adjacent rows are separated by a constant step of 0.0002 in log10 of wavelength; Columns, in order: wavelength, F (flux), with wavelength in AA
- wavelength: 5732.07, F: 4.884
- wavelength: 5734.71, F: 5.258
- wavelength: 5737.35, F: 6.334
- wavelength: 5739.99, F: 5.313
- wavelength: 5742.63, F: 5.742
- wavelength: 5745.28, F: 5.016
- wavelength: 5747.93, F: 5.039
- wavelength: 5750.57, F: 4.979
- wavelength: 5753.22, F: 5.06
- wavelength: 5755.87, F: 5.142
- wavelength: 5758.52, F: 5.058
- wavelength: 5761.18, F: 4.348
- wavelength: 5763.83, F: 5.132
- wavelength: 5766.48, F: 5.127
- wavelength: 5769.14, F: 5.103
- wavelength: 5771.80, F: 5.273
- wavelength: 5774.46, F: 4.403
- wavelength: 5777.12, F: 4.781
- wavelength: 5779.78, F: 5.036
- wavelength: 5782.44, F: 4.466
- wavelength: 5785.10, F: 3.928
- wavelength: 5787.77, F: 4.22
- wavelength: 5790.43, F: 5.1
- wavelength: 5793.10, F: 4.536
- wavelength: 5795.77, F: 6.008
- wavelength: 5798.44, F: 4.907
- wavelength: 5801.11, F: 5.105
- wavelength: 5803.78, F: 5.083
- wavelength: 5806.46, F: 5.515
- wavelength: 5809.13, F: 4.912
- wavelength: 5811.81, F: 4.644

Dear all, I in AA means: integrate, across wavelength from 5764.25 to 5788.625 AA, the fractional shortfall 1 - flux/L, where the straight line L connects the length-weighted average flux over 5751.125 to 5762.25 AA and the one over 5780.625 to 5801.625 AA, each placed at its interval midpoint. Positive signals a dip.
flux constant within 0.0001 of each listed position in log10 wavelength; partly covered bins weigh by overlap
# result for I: 0.6 AA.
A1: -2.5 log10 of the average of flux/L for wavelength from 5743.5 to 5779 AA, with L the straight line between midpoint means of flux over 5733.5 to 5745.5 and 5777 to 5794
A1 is 0.03 mag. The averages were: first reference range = 5.58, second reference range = 4.57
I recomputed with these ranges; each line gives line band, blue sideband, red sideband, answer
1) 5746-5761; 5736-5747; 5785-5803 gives 1.2 AA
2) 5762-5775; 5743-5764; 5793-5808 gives 0.1 AA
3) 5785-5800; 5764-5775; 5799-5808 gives 0.8 AA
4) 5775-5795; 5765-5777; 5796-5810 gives 1.7 AA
